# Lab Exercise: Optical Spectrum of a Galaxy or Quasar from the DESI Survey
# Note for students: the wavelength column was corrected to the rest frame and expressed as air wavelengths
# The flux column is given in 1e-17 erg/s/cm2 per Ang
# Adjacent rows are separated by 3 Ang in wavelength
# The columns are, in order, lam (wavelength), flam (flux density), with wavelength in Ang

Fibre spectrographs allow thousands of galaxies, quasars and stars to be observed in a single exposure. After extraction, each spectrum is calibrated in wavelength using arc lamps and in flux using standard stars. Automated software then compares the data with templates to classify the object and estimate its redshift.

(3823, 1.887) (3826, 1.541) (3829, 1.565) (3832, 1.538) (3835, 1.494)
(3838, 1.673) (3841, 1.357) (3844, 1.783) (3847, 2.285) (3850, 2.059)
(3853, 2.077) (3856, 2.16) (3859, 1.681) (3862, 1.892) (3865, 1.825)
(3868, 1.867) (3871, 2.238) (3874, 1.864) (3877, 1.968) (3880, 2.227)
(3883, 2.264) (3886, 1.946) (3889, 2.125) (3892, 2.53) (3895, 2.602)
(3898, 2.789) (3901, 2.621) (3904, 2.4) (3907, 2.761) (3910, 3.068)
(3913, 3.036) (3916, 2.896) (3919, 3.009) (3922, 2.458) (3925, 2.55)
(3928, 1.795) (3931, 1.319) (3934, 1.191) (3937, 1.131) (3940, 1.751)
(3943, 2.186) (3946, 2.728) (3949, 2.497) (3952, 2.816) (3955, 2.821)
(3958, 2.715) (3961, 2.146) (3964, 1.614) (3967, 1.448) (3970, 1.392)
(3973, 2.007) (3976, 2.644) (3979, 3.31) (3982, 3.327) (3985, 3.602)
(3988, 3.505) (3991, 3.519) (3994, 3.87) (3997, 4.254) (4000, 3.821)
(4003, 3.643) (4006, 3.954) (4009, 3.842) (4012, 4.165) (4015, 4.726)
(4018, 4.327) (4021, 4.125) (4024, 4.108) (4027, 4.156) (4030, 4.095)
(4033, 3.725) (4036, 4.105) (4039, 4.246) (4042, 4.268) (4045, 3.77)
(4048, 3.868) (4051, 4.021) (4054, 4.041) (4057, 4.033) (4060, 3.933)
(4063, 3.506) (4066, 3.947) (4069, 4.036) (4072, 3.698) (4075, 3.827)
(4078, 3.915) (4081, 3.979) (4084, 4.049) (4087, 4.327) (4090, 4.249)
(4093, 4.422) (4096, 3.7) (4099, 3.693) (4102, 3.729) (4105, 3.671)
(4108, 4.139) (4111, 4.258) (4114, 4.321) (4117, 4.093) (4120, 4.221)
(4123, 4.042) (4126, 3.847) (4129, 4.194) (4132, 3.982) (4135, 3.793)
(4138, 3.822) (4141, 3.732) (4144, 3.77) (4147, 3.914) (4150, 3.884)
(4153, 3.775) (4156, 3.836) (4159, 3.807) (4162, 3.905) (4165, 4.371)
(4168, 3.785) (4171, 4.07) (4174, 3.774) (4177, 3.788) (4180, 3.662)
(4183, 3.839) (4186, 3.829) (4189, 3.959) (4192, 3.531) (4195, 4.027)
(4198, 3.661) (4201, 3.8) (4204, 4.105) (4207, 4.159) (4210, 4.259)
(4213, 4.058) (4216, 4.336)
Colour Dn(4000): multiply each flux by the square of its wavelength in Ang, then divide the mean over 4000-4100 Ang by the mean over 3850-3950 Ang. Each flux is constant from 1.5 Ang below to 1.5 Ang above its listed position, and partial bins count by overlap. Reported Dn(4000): 1.95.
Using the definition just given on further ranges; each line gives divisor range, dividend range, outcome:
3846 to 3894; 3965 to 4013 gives 1.67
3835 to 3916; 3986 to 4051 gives 1.96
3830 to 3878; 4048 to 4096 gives 2.40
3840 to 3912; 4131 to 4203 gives 2.02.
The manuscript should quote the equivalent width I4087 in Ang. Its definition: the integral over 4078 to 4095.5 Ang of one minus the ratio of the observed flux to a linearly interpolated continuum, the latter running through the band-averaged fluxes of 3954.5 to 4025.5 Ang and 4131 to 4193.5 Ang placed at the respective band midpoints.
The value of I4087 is -2.7 Ang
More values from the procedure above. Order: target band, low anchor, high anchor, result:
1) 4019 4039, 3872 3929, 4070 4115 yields -3.34 Ang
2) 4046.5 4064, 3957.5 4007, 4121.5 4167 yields -2.63 Ang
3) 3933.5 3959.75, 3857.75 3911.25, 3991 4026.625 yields 7.74 Ang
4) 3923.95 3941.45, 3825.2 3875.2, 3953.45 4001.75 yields 6.30 Ang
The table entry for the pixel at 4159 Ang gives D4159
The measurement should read 3.807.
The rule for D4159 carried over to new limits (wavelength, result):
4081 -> 3.979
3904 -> 2.4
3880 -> 2.227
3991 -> 3.519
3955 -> 2.821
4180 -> 3.662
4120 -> 4.221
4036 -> 4.105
